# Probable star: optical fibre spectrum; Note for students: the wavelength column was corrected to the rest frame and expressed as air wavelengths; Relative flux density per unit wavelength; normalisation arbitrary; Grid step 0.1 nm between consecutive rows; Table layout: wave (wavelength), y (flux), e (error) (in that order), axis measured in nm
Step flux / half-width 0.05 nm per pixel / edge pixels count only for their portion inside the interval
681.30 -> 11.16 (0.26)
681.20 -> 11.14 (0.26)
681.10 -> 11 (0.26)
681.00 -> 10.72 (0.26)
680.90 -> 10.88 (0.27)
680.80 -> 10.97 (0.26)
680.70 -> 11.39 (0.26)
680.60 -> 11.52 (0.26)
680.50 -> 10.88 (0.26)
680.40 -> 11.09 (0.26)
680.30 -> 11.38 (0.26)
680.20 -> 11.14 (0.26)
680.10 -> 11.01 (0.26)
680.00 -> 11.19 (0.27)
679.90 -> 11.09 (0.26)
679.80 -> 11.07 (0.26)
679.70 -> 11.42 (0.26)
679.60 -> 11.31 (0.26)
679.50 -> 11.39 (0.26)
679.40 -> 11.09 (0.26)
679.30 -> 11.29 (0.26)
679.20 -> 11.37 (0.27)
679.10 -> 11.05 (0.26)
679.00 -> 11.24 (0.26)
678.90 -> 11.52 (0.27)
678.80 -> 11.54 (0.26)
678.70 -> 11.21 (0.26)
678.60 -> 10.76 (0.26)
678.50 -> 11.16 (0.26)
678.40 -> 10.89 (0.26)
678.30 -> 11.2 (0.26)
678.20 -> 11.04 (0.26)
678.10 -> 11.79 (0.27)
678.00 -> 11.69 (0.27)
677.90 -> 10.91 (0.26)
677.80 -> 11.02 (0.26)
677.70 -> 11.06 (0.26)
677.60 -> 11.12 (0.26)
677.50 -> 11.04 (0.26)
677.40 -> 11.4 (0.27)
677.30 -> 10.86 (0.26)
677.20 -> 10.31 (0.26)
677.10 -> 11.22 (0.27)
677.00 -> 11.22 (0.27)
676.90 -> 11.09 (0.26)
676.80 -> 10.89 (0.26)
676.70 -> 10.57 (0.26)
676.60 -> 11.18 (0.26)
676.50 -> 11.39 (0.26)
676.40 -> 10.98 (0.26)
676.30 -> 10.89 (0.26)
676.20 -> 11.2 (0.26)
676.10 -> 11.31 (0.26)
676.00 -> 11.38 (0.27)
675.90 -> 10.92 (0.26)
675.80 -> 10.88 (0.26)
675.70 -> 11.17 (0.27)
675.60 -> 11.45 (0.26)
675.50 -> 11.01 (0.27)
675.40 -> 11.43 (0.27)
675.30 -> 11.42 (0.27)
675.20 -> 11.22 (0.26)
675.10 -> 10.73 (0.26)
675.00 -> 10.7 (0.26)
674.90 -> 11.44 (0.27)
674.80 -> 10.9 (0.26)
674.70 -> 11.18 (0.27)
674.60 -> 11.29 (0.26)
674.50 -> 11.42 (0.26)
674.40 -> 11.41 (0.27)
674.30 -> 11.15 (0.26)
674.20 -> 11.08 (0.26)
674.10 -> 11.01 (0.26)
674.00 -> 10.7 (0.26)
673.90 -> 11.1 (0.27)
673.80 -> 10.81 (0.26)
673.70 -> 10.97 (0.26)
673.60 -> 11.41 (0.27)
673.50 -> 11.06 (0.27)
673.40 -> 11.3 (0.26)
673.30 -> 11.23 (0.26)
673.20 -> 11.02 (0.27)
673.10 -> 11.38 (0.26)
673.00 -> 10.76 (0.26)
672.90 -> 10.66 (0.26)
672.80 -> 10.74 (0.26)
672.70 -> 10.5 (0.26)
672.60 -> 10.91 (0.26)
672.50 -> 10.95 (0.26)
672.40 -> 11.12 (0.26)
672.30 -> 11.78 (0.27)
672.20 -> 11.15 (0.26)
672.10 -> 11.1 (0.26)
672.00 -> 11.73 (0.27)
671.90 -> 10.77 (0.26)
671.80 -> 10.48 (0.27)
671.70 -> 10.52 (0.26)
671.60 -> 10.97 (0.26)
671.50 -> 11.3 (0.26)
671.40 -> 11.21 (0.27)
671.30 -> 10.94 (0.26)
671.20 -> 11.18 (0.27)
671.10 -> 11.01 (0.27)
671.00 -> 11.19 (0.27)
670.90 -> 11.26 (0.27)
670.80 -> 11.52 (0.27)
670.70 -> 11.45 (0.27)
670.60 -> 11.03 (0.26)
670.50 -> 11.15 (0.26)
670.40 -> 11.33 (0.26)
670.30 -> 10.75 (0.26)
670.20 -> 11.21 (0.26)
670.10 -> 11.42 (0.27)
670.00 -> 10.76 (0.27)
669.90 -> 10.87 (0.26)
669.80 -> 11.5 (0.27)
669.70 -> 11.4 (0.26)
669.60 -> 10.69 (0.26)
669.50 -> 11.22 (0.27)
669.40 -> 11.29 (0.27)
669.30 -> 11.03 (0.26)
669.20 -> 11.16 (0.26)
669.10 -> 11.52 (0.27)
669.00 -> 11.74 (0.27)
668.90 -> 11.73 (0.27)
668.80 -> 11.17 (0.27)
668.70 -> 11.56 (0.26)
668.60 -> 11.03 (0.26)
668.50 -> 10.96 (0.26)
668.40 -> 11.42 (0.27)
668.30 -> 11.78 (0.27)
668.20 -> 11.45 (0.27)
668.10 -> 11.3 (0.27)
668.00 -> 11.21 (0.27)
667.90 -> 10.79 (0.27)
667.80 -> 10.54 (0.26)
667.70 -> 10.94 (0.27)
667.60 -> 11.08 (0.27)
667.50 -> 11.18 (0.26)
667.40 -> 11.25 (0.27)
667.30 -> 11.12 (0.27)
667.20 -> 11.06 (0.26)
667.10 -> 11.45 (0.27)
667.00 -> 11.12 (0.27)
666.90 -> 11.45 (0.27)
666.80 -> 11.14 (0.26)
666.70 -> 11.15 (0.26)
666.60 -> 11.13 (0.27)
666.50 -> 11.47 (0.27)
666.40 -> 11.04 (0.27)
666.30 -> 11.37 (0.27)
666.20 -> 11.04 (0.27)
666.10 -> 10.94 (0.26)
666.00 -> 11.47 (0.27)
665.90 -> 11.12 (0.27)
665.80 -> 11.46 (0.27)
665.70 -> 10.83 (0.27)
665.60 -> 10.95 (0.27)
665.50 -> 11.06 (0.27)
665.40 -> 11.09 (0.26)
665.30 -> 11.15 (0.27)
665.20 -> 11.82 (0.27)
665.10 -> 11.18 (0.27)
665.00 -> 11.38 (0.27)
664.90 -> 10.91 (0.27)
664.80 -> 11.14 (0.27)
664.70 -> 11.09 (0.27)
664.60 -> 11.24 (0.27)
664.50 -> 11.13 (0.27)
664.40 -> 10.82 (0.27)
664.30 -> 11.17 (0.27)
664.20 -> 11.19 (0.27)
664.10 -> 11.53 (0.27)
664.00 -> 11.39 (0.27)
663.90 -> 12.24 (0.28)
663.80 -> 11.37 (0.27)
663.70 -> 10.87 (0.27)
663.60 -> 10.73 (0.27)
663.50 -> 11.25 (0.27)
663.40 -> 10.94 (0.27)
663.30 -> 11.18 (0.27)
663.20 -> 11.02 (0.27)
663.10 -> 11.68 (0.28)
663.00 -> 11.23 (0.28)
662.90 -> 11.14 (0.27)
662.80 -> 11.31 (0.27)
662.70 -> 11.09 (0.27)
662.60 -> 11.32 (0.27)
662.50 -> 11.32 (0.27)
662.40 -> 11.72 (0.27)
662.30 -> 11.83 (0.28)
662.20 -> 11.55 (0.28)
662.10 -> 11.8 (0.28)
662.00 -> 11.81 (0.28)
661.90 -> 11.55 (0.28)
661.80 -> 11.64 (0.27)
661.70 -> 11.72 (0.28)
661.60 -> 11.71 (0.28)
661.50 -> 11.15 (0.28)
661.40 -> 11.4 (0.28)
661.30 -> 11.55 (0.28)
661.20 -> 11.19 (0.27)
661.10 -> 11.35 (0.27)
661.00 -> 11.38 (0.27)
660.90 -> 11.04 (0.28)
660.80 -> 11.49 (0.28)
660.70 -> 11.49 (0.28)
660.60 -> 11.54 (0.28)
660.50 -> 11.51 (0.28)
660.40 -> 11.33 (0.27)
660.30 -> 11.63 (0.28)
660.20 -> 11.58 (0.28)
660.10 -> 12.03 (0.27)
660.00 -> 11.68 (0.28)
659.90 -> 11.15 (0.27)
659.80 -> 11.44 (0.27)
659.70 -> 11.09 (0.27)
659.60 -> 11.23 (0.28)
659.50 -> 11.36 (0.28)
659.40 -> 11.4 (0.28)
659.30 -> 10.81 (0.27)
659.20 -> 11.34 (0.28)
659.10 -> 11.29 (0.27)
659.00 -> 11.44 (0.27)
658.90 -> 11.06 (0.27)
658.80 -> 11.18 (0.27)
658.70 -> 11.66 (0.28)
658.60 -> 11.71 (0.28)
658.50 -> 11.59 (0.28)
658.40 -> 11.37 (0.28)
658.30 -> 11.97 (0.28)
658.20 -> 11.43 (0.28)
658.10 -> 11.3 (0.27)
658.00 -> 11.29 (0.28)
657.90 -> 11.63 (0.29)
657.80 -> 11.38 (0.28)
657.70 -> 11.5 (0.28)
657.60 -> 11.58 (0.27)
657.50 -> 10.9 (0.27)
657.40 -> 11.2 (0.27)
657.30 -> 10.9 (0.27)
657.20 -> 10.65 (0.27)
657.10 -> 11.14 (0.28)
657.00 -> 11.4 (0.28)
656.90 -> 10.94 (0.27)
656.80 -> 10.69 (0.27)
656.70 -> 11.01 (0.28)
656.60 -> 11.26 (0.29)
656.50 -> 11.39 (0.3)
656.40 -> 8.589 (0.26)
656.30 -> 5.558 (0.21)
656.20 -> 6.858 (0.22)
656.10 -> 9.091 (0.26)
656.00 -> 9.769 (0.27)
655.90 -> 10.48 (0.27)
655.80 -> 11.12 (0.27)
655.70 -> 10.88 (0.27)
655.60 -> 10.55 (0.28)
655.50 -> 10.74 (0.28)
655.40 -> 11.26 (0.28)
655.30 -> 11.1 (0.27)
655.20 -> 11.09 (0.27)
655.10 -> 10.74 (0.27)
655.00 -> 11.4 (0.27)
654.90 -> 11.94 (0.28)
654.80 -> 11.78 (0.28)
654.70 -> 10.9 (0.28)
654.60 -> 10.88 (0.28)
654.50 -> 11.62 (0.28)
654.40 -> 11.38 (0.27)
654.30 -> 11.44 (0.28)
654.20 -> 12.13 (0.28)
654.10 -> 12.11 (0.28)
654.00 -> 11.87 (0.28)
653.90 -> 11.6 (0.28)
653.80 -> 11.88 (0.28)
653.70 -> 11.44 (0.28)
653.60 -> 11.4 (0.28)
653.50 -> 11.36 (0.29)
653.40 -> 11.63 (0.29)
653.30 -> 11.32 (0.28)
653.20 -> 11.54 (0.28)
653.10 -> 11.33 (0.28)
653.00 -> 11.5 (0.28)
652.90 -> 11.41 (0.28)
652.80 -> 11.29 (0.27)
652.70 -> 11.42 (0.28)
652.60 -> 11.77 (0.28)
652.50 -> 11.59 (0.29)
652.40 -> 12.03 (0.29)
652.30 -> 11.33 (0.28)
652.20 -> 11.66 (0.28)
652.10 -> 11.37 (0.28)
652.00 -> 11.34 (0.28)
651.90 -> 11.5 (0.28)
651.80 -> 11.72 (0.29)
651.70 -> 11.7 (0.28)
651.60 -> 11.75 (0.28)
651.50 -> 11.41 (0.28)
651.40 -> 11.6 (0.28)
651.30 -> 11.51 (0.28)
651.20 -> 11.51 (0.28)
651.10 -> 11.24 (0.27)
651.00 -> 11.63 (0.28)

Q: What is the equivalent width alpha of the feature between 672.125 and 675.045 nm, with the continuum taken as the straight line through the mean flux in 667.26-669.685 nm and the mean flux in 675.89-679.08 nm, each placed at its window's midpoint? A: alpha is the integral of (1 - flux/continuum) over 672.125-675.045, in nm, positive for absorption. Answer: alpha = 0.024 nm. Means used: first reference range 11.2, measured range 11.1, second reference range 11.1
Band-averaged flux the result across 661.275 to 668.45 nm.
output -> 11.3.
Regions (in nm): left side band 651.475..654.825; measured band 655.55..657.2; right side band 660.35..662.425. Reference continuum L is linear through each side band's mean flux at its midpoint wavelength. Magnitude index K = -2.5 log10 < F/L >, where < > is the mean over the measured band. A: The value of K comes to 0.148 mag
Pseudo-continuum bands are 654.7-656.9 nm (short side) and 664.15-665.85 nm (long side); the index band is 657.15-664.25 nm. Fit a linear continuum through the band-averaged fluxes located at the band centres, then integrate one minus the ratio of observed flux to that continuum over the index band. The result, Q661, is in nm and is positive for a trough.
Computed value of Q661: -0.39 nm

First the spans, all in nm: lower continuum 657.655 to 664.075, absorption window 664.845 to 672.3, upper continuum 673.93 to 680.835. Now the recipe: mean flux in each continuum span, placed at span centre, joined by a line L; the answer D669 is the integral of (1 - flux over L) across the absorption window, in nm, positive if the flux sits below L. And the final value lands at 0.07 nm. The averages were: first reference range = 11.4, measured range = 11.2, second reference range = 11.1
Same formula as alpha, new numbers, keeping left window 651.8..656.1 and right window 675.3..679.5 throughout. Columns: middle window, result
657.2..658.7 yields -0.01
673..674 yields 0.01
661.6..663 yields -0.03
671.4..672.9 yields 0.03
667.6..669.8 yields 0.00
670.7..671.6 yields 0.00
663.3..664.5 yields 0.00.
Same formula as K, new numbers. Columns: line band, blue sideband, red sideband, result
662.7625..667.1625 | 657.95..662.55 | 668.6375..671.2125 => 0.01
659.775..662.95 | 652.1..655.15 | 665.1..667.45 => -0.01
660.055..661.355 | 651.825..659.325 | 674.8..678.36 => -0.03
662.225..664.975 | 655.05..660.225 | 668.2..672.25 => -0.02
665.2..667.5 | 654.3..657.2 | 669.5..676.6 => -0.03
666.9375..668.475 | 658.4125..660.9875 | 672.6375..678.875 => 0.01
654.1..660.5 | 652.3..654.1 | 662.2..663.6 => 0.04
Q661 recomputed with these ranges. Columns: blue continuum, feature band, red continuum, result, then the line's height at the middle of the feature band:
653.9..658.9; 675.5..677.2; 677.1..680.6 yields 0.01 nm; 11.1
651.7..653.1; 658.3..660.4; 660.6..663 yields 0.01 nm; 11.5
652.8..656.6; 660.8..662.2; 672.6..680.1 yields -0.07 nm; 11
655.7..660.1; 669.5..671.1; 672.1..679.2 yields -0.02 nm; 11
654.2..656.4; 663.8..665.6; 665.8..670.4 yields -0.04 nm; 11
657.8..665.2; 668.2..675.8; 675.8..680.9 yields 0.06 nm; 11.2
